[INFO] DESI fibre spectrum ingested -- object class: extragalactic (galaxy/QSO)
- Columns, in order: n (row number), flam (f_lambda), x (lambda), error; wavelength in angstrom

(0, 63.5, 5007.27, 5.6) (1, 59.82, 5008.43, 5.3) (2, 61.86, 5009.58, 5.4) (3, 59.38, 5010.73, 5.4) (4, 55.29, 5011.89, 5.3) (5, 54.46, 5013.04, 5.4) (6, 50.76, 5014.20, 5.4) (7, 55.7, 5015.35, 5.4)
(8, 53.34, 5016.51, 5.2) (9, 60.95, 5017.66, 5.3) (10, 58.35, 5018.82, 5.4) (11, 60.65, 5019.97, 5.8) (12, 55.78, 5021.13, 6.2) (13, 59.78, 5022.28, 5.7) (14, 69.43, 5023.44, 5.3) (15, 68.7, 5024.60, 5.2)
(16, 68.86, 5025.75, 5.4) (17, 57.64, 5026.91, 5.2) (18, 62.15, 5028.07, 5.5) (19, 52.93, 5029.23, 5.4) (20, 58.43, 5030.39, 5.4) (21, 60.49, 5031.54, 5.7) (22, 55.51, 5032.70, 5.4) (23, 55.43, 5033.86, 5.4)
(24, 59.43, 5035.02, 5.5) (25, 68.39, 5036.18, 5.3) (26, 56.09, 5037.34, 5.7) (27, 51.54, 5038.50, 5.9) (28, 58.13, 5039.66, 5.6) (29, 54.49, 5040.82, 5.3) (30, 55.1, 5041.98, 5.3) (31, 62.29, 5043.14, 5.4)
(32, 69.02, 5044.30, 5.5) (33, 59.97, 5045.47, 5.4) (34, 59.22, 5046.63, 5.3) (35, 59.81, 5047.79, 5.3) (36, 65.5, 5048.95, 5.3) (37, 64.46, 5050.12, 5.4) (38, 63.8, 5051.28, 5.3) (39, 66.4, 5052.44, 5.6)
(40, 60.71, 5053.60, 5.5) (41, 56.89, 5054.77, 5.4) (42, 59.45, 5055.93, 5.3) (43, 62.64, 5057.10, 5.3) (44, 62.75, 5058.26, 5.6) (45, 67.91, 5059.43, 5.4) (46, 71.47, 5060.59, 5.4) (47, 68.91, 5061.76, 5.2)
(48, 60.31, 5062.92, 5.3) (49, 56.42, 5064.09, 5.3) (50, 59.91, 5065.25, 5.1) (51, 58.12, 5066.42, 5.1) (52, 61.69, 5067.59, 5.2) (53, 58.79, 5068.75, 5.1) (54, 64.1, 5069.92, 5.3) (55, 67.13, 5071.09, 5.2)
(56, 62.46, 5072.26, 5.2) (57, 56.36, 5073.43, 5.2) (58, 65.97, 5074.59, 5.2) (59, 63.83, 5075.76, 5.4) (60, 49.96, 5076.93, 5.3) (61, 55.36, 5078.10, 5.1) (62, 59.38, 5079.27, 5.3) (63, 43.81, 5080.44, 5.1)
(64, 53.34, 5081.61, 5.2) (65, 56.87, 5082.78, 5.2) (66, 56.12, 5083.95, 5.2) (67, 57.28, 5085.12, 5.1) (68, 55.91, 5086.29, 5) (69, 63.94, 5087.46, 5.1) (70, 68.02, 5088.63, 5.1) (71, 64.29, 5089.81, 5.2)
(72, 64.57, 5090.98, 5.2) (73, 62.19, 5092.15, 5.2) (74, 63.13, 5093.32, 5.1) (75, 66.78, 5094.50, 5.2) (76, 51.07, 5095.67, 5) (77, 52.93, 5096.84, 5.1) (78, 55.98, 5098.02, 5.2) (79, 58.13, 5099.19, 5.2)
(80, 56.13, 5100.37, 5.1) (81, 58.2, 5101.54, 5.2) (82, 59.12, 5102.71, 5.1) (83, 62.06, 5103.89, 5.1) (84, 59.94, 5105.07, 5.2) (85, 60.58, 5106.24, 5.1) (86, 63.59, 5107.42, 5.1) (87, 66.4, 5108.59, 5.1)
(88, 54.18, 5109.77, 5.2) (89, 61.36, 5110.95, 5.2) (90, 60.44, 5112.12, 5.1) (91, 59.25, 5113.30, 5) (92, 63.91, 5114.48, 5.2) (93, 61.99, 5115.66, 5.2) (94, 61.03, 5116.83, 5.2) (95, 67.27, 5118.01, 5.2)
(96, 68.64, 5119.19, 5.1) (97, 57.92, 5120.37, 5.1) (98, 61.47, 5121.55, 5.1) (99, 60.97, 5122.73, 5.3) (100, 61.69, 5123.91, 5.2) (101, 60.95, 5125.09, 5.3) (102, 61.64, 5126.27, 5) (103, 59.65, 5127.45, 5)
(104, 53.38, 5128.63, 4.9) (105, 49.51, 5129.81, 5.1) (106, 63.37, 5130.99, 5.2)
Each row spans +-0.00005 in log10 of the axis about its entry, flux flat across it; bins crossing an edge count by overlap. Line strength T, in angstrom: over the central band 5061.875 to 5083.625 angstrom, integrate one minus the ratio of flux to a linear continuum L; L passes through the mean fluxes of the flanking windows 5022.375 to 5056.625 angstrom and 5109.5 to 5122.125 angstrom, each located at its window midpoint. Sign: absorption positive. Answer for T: 0.9 angstrom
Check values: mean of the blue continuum 60.7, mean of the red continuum 61.8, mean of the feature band 58.7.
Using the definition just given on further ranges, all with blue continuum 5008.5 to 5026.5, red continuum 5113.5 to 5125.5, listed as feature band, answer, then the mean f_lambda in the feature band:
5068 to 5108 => 1.45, 59.3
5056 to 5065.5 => -0.45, 63.7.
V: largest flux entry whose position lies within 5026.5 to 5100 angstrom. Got 71.47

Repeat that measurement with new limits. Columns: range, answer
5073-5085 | 65.97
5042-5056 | 69.02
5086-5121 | 68.64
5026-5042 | 68.39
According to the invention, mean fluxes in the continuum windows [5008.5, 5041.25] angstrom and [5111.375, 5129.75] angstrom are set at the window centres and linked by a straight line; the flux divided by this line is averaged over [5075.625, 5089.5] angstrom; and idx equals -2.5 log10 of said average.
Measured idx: 0.06 mag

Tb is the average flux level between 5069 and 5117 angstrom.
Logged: 59.7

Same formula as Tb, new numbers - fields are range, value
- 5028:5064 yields 60.9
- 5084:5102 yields 59.8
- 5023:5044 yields 59.8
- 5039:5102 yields 60.3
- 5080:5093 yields 59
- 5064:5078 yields 60.4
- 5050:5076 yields 62.6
